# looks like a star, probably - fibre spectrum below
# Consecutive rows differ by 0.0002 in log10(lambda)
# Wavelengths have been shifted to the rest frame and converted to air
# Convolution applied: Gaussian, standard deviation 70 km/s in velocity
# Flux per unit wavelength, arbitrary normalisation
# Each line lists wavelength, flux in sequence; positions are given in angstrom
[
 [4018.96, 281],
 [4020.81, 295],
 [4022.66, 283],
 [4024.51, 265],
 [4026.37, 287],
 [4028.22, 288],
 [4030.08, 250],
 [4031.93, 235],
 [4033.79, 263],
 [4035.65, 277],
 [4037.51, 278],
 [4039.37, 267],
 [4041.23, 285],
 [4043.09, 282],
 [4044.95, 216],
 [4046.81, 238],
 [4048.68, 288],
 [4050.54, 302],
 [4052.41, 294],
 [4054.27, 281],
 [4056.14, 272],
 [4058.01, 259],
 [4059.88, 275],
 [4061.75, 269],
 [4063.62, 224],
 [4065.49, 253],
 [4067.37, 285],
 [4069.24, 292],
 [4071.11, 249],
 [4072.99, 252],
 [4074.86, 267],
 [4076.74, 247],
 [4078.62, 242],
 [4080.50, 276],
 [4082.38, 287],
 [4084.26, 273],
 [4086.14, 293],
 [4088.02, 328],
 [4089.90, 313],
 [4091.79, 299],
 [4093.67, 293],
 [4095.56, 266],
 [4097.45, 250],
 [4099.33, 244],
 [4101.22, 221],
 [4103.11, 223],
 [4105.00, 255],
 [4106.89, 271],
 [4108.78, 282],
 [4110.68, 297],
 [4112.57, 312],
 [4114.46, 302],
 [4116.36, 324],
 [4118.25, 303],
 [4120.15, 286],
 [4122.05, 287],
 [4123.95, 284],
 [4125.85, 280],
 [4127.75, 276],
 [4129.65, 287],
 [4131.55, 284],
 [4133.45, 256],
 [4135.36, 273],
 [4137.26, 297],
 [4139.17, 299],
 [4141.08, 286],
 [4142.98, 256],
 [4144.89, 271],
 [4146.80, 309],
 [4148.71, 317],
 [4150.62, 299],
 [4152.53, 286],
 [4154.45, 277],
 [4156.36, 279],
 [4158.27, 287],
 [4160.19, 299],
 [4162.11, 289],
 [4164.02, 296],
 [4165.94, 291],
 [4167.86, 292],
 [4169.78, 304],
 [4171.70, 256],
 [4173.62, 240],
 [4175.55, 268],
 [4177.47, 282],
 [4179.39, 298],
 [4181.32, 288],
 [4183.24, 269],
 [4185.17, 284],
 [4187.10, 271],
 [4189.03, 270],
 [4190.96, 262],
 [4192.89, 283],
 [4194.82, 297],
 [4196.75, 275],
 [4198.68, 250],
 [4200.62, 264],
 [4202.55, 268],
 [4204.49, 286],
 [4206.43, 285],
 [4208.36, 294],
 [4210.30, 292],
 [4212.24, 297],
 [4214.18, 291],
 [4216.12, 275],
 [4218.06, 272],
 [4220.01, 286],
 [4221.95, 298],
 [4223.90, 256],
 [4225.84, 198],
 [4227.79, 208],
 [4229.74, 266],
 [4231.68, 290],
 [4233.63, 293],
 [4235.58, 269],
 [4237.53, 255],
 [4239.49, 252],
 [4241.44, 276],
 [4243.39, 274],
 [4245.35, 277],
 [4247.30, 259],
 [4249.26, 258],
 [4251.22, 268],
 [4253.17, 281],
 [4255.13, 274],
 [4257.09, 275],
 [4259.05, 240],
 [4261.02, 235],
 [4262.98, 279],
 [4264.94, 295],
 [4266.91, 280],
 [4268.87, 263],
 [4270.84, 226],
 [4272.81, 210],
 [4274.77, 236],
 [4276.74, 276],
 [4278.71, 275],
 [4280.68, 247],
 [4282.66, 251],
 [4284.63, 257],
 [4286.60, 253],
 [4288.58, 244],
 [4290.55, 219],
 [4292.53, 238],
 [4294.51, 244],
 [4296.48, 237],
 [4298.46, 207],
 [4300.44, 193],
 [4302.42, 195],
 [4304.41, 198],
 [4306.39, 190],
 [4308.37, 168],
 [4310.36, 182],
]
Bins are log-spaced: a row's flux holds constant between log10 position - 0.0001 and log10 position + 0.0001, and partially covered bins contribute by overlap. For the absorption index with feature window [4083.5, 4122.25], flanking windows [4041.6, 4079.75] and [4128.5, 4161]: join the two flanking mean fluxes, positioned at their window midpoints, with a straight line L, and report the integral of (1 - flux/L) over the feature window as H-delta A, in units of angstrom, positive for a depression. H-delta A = -0.9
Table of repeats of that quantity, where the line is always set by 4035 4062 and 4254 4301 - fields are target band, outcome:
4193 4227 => -2.6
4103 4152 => -4.1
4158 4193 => -2.8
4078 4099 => -1.2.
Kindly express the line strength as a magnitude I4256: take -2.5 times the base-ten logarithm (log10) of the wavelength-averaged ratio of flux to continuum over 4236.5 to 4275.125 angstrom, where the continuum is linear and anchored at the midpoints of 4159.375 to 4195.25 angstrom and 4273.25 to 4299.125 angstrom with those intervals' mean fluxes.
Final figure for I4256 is -0.03 mag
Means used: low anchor 281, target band 261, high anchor 245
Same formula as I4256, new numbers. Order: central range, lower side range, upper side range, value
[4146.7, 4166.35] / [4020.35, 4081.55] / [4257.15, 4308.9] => -0.15 mag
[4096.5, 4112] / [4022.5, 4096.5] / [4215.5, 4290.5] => 0.05 mag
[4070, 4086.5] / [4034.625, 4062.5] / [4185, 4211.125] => 0.04 mag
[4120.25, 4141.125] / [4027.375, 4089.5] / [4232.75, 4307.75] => -0.08 mag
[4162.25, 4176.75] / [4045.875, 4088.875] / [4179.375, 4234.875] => -0.02 mag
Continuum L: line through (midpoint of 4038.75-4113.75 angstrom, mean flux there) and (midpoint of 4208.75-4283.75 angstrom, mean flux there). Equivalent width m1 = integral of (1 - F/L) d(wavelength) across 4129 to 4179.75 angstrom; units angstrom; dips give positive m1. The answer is -3.1 angstrom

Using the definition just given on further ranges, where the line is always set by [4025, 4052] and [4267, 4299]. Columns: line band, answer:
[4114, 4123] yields -1.4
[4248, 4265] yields -1.3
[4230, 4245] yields -1.4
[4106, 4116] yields -1.3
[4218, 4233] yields -0.6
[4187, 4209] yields -2.0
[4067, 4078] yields 0.1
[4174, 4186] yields -1.2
